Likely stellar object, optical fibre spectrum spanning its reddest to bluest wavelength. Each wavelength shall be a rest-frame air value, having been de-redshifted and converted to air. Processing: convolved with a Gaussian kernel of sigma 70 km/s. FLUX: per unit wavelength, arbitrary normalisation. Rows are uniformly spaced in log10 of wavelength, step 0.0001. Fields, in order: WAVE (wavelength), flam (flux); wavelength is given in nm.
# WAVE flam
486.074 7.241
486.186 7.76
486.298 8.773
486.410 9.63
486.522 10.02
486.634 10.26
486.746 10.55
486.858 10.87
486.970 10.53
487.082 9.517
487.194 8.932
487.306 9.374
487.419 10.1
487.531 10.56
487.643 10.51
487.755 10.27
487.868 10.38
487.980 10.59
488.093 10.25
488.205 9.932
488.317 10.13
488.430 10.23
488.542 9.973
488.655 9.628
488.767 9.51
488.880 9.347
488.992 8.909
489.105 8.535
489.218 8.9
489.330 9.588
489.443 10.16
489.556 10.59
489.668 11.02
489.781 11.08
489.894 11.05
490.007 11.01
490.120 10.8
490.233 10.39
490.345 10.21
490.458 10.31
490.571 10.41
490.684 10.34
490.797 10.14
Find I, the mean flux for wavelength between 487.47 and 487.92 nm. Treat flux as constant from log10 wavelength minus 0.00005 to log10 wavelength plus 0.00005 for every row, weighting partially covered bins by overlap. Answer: 10.4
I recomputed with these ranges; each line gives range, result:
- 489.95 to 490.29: 10.7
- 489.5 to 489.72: 10.8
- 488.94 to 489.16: 8.7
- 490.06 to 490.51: 10.4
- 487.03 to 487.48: 9.49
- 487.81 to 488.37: 10.3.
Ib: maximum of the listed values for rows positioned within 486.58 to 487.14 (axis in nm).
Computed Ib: 10.87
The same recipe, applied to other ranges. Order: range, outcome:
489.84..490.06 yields 11.05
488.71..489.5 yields 10.16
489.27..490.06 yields 11.08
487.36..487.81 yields 10.56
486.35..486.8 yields 10.55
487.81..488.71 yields 10.59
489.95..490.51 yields 11.01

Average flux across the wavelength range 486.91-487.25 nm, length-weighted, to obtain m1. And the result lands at 9.69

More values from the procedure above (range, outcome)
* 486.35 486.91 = 10.3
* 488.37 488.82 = 9.84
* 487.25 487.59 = 10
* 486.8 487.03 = 10.7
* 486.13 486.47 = 8.73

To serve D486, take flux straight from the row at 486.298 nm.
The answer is 8.773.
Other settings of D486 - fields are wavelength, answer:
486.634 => 10.26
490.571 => 10.41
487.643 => 10.51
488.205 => 9.932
